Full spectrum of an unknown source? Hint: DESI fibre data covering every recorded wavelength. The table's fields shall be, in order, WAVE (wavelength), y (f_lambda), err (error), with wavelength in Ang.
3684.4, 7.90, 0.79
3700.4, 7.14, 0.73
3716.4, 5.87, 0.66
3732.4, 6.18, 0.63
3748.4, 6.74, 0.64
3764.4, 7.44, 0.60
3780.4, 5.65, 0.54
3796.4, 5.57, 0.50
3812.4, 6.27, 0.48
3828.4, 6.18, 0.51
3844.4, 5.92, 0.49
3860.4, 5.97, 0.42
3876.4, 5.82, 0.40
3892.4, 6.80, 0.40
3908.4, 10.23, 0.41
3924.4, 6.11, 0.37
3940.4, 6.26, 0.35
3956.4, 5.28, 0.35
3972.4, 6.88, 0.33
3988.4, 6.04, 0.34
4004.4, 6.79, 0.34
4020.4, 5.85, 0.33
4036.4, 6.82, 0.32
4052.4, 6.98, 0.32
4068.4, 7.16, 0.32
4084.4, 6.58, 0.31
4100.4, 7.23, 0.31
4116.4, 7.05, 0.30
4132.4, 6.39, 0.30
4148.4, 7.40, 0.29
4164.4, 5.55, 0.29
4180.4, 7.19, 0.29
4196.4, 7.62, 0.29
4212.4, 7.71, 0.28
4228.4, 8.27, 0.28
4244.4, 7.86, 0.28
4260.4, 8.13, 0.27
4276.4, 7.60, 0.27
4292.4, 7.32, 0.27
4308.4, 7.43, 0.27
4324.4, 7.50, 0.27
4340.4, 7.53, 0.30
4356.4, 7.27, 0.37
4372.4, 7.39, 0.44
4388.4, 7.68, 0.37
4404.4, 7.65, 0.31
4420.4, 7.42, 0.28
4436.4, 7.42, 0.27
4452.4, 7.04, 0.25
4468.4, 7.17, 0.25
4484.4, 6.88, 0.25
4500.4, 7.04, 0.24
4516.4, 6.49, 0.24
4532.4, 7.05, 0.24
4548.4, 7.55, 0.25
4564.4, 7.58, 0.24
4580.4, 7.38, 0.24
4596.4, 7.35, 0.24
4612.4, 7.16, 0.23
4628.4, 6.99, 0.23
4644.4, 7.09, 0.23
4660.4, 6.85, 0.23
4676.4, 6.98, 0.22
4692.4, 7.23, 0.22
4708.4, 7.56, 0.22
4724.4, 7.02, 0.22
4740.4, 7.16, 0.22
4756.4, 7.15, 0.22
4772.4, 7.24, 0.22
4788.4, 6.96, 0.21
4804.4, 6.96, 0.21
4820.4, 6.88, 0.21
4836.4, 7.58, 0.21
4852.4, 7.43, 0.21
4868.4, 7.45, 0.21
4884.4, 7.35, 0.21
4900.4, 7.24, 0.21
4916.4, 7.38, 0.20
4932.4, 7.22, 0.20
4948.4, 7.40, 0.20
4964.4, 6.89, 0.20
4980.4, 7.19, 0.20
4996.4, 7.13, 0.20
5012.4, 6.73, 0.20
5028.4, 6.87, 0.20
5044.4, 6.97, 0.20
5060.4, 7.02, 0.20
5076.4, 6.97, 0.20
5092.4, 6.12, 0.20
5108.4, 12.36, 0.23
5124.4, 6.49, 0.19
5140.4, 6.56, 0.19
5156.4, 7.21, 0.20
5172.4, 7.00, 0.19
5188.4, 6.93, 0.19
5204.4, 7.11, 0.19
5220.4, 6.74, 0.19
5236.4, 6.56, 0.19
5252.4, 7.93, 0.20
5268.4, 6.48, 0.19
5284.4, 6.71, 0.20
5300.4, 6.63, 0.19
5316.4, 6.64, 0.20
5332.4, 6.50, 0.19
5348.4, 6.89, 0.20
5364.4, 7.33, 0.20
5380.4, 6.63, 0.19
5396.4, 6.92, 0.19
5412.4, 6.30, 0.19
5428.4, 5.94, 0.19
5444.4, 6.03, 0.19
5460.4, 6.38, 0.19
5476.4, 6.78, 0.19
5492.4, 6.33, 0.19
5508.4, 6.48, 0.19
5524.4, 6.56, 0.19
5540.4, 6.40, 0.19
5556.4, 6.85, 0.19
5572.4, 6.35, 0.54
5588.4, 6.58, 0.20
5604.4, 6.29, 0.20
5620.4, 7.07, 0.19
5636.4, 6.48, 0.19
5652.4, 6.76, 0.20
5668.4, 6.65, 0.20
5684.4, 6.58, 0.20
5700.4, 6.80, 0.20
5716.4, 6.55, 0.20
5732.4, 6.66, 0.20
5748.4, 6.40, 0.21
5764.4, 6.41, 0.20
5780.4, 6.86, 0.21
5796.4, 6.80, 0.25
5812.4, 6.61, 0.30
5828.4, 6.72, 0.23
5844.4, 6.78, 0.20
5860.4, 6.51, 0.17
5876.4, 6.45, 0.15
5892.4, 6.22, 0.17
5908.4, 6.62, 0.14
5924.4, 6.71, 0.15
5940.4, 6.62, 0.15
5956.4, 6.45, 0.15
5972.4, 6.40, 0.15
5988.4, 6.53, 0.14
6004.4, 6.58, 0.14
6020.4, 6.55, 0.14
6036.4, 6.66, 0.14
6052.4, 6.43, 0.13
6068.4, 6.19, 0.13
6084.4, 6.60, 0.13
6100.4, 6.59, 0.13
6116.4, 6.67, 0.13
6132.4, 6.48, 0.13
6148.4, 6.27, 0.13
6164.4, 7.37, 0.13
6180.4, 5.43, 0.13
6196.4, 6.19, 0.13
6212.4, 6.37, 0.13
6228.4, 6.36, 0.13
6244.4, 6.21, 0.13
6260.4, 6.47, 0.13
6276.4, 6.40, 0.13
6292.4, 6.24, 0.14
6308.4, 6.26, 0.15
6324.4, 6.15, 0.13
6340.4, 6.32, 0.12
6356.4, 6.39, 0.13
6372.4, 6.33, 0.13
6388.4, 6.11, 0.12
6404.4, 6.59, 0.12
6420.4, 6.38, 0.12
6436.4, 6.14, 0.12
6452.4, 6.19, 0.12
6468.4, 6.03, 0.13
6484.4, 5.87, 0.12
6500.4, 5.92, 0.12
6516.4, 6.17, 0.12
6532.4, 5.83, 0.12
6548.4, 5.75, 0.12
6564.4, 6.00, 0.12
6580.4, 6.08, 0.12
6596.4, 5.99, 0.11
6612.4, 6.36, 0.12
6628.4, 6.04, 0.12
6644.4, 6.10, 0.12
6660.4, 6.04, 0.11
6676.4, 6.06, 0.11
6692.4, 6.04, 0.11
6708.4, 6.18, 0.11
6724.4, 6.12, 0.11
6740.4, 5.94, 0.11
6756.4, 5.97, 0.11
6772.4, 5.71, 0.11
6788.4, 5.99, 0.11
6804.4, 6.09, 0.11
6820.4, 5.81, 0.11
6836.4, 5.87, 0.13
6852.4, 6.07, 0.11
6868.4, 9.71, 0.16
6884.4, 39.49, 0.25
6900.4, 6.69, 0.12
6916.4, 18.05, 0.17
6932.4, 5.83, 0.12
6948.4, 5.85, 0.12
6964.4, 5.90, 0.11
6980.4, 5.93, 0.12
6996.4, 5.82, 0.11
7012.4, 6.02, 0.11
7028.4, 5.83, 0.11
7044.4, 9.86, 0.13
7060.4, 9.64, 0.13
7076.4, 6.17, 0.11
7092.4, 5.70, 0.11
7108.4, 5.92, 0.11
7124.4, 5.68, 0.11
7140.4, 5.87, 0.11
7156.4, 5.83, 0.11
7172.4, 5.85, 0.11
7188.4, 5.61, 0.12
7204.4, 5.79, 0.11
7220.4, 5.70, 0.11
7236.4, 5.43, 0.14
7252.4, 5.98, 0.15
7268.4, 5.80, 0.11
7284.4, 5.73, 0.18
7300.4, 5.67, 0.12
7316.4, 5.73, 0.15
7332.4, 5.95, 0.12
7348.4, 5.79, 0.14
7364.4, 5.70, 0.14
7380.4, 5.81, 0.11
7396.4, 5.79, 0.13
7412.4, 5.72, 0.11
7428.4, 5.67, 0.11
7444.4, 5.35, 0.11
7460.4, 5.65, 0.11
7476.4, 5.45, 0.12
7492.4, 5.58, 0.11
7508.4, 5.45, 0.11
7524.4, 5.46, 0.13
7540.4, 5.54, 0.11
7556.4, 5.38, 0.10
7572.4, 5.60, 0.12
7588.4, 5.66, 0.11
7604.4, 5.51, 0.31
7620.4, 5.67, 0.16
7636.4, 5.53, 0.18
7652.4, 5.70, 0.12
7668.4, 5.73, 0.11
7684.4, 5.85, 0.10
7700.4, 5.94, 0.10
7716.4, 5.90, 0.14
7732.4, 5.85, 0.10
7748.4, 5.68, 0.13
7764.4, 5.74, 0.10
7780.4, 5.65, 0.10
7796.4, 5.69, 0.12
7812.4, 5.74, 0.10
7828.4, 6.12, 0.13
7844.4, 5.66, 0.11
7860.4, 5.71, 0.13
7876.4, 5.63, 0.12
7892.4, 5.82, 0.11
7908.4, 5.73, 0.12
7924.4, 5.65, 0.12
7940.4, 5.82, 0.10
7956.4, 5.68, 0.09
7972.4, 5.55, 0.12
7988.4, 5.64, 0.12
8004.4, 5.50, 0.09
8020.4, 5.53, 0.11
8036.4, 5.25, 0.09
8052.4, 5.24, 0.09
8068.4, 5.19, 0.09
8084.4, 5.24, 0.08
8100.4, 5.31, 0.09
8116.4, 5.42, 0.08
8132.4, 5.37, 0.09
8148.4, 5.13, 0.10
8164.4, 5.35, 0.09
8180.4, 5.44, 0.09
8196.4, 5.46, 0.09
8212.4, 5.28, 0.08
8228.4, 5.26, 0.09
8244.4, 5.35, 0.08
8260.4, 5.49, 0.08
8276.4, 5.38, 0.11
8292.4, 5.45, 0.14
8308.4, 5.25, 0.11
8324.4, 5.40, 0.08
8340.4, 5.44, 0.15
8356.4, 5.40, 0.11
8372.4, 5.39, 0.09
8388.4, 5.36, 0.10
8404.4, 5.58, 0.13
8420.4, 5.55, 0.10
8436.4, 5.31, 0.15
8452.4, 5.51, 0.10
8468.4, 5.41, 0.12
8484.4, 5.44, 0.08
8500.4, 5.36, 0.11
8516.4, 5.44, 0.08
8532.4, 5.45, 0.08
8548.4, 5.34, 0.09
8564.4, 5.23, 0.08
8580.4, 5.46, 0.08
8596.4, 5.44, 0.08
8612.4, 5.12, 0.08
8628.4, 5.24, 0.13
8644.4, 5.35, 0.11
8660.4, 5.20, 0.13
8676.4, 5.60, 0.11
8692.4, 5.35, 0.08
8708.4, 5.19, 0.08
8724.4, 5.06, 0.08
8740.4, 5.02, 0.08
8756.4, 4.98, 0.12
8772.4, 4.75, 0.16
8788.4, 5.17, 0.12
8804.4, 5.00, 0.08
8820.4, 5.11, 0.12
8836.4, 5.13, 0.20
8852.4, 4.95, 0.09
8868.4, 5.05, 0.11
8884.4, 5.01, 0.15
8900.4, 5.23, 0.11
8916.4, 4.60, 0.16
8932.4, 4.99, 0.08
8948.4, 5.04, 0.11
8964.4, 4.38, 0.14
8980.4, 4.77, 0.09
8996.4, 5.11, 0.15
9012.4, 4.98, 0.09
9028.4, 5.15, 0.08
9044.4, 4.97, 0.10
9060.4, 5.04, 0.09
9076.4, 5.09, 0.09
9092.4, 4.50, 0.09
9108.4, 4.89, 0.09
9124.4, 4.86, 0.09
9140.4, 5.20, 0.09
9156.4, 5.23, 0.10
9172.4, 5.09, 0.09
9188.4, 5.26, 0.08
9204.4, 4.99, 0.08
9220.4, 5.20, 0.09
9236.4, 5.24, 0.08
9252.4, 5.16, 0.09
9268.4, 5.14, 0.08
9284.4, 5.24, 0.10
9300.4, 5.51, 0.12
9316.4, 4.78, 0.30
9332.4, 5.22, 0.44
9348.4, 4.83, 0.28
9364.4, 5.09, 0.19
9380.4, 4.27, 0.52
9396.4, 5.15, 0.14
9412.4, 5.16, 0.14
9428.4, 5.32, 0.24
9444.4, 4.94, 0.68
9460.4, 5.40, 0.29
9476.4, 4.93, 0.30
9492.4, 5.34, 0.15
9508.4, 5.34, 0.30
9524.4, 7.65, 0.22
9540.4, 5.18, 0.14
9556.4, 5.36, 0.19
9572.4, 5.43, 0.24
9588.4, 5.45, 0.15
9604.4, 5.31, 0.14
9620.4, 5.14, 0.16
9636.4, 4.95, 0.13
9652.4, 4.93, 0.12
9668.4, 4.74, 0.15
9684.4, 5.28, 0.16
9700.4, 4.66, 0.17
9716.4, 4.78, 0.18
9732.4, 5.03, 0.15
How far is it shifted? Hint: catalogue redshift 0.050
